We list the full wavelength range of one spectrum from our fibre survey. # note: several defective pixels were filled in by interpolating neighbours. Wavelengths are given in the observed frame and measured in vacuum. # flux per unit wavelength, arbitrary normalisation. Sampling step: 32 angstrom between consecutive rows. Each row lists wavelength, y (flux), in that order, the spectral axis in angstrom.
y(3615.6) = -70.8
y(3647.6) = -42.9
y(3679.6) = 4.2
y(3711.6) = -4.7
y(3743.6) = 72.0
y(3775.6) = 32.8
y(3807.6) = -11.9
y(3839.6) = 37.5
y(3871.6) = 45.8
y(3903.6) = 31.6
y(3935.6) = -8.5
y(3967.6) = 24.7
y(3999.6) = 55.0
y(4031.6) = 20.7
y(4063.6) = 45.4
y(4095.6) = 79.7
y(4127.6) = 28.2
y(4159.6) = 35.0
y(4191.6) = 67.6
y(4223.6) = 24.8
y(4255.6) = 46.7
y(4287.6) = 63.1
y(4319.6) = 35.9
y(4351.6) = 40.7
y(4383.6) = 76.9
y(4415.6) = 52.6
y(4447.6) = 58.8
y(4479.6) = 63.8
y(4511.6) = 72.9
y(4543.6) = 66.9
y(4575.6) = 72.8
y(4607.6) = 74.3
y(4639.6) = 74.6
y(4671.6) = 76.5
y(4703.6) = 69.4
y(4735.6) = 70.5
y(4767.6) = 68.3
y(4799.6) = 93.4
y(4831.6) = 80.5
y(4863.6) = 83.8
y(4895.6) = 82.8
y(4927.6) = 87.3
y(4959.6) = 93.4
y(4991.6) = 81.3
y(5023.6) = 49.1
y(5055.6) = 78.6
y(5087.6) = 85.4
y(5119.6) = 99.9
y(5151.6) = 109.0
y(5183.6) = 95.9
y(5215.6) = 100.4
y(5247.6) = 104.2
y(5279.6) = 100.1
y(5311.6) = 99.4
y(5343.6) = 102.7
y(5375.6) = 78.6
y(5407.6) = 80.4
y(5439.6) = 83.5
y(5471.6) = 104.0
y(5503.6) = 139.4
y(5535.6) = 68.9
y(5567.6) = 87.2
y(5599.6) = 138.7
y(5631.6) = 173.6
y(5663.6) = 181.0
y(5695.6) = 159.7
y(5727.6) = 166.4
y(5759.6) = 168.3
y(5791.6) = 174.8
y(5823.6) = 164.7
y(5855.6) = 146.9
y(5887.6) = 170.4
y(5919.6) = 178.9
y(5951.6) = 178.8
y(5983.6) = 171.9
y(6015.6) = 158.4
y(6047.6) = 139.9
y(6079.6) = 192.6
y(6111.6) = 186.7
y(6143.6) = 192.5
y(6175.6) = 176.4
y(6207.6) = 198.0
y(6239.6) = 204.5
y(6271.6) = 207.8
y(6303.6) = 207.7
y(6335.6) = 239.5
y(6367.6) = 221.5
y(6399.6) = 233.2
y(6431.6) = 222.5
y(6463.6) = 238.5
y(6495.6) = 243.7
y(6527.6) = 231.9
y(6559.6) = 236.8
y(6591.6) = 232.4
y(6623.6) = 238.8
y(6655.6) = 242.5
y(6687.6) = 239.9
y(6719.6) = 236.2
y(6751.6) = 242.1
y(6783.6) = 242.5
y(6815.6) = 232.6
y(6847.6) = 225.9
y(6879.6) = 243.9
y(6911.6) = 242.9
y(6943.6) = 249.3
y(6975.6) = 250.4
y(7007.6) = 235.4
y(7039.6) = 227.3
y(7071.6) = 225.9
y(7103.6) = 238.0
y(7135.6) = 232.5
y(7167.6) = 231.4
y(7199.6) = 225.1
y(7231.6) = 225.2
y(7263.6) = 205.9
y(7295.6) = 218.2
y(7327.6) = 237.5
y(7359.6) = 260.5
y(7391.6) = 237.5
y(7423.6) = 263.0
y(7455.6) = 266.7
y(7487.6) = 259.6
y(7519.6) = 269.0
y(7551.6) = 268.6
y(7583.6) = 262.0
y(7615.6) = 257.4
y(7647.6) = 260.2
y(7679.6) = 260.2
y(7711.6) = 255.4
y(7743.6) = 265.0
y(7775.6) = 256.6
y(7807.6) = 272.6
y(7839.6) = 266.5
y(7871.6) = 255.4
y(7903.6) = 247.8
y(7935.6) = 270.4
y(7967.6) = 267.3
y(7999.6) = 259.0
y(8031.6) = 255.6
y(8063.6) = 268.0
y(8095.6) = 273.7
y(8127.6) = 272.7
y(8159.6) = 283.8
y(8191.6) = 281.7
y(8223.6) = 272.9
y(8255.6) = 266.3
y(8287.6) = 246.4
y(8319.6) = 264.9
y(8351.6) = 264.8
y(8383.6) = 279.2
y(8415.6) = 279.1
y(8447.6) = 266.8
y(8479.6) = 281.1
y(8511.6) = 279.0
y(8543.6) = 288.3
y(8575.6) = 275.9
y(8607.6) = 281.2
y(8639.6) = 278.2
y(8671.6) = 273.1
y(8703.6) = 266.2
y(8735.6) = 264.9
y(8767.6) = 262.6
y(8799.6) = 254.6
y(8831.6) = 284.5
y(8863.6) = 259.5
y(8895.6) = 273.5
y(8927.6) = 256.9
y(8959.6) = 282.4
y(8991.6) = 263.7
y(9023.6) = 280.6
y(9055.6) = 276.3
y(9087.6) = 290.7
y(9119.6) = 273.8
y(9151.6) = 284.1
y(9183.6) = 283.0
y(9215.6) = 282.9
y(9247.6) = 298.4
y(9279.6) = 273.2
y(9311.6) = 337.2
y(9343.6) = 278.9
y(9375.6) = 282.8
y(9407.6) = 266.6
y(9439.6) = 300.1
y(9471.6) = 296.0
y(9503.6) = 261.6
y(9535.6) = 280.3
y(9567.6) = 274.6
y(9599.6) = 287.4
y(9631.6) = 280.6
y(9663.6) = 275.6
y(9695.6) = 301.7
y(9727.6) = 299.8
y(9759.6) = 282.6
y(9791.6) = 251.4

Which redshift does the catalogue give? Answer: 0.40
